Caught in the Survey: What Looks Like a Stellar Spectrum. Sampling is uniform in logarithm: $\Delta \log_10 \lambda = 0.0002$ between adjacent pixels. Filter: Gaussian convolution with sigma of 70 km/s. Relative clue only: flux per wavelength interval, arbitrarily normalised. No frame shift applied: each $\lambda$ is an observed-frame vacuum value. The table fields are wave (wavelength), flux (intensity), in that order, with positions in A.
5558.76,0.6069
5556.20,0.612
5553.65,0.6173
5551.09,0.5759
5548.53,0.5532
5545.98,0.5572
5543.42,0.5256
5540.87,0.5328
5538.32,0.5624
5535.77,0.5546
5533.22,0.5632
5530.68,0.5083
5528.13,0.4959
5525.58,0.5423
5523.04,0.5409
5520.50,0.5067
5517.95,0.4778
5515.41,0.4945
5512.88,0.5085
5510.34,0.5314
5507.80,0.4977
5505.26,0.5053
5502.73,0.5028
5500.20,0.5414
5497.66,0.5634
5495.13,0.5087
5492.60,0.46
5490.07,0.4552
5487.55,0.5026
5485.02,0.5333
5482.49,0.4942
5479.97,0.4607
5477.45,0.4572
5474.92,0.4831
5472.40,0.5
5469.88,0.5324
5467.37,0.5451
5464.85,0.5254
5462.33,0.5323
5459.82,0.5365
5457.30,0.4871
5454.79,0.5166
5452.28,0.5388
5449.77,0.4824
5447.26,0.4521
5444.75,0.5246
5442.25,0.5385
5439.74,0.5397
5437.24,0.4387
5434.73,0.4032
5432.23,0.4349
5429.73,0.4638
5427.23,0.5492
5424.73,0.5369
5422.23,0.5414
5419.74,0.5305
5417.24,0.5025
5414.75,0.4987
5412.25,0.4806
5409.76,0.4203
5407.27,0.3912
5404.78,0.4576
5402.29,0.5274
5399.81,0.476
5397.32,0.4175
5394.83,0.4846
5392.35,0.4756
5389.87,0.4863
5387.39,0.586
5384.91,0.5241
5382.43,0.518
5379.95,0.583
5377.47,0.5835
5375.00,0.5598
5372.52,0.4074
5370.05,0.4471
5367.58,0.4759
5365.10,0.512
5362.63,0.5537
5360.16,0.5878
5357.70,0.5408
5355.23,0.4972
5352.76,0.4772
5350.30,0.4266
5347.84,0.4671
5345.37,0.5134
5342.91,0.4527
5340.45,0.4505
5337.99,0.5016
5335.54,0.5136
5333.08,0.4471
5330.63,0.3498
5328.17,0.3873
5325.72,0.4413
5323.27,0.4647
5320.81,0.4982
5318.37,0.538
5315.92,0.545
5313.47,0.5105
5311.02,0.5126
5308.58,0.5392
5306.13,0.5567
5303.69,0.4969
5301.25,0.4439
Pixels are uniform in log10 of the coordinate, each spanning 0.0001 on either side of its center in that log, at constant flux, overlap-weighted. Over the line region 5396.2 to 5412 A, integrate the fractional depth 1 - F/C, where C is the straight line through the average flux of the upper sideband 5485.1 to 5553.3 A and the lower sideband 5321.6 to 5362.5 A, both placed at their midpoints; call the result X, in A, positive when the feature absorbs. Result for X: 1.3 A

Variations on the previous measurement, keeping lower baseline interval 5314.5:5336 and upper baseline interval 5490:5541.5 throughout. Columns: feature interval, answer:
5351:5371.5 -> -1.48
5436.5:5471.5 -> -0.98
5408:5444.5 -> 0.12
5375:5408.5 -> -1.43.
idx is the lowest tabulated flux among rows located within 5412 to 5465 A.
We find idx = 0.4032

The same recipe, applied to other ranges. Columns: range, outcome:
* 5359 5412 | 0.3912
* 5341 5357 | 0.4266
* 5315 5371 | 0.3498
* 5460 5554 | 0.4552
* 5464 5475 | 0.4831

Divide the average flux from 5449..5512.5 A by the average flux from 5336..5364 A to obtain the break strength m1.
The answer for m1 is 1.02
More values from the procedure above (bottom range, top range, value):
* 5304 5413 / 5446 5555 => 1.06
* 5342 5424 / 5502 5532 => 1.02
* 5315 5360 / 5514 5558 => 1.14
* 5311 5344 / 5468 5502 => 1.06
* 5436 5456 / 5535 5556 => 1.12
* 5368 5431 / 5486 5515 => 1.02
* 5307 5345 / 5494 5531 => 1.08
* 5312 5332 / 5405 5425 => 1.04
